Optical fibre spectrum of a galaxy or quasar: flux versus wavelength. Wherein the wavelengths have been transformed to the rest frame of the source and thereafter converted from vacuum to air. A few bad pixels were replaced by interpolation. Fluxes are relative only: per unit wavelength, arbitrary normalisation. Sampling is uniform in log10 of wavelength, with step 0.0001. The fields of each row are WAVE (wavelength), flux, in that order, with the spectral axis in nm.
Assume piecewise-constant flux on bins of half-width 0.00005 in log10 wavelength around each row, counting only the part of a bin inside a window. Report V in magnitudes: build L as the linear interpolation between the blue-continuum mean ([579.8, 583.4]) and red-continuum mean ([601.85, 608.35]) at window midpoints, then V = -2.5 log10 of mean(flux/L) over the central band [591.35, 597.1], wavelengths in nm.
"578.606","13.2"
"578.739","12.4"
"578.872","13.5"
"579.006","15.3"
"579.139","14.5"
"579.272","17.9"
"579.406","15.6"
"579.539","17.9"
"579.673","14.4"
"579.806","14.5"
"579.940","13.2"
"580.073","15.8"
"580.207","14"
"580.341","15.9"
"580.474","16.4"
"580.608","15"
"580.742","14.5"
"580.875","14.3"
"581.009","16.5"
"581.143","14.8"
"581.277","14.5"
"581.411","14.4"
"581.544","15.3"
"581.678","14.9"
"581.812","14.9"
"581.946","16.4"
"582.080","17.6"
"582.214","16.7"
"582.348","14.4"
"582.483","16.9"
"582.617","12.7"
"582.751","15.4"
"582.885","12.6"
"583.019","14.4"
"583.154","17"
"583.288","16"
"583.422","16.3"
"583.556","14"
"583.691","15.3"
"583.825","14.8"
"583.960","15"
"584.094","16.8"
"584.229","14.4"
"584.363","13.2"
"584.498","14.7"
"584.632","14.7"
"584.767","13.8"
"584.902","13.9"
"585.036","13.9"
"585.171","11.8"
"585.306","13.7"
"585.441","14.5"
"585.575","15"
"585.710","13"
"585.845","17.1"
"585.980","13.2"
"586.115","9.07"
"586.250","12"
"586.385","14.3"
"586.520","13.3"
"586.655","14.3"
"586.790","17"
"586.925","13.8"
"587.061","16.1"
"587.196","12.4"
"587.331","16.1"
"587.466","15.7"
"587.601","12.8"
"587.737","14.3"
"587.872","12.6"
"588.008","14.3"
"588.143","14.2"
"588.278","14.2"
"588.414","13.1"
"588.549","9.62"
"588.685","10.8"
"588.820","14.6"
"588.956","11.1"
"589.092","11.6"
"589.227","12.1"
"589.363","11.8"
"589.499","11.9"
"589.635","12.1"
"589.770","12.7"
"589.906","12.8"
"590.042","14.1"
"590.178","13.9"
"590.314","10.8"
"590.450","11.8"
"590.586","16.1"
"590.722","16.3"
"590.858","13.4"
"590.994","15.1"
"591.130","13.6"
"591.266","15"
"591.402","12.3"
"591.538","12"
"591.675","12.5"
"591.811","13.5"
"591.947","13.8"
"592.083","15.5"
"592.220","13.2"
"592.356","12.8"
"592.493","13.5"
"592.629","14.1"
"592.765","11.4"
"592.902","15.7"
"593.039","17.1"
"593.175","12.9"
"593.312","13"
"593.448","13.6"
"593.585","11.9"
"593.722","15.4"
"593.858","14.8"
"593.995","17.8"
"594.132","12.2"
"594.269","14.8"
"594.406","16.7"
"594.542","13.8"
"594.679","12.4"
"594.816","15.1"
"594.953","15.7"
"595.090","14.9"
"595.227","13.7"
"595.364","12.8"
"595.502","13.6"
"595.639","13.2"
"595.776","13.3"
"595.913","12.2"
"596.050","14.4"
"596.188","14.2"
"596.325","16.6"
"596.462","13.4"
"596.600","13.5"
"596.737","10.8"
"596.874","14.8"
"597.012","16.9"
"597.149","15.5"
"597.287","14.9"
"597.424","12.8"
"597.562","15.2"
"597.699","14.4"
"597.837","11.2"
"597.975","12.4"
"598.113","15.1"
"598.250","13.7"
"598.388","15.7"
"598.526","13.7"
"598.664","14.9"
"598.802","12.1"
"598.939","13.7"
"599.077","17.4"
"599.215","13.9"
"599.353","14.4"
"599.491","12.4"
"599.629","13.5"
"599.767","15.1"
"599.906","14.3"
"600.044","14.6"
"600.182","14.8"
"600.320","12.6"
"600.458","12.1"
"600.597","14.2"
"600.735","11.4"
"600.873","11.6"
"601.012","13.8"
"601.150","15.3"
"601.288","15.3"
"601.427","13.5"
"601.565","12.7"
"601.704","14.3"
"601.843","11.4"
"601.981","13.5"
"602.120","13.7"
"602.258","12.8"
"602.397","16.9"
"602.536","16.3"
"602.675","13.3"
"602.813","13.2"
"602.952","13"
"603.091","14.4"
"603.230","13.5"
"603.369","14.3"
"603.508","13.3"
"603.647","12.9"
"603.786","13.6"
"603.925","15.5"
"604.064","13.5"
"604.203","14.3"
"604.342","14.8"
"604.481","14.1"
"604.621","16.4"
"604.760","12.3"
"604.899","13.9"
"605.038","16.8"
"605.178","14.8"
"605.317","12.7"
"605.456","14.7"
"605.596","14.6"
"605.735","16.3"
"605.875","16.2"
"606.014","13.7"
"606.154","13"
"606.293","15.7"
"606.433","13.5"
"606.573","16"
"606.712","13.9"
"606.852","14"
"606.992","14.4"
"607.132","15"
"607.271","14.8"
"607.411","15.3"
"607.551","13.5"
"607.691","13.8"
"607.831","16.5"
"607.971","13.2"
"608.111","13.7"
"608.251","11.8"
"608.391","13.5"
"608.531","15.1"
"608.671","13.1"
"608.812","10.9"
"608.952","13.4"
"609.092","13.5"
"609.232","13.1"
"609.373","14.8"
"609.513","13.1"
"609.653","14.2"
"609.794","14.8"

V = 0.055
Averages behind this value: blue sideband 15.2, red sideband 14.3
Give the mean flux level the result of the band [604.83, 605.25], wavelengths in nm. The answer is 15.2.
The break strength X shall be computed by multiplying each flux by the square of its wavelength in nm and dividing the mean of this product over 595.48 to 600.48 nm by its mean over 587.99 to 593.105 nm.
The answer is 1.1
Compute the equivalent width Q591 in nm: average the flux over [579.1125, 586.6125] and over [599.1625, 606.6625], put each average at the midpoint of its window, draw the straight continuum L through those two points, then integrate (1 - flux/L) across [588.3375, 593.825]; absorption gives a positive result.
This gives 0.47 nm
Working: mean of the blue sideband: 14.8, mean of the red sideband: 14.1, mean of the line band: 13.2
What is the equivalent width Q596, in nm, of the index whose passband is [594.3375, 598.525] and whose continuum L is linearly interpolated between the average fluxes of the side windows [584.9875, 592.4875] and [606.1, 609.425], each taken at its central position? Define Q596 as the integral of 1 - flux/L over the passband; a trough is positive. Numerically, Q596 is -0.135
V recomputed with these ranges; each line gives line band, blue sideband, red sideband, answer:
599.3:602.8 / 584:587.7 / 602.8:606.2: 0.04 mag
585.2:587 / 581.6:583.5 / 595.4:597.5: 0.09 mag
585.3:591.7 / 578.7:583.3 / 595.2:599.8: 0.09 mag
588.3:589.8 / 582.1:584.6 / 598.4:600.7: 0.22 mag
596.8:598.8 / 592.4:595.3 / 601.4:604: -0.02 mag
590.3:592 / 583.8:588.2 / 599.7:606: 0.04 mag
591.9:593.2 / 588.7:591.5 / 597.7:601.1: -0.06 mag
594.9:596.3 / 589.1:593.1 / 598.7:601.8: -0.02 mag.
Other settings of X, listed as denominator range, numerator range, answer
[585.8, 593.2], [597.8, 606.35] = 1.09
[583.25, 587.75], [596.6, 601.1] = 1.02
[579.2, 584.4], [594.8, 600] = 0.97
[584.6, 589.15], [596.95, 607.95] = 1.10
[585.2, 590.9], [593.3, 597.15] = 1.08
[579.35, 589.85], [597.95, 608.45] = 1.05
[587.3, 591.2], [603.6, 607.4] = 1.16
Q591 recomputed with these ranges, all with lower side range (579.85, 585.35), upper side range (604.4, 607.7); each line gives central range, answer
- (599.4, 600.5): 0.07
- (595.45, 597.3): 0.08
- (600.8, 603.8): 0.18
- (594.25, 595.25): 0.00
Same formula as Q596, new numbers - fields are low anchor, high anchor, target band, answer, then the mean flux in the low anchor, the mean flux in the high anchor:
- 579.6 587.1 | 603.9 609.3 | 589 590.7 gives 0.21 nm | 14.7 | 14.2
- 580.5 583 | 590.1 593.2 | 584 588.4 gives 0.13 nm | 15.1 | 13.8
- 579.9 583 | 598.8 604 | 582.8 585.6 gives 0.07 nm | 15.1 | 13.8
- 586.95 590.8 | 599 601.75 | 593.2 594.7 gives -0.08 nm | 13.2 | 13.9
